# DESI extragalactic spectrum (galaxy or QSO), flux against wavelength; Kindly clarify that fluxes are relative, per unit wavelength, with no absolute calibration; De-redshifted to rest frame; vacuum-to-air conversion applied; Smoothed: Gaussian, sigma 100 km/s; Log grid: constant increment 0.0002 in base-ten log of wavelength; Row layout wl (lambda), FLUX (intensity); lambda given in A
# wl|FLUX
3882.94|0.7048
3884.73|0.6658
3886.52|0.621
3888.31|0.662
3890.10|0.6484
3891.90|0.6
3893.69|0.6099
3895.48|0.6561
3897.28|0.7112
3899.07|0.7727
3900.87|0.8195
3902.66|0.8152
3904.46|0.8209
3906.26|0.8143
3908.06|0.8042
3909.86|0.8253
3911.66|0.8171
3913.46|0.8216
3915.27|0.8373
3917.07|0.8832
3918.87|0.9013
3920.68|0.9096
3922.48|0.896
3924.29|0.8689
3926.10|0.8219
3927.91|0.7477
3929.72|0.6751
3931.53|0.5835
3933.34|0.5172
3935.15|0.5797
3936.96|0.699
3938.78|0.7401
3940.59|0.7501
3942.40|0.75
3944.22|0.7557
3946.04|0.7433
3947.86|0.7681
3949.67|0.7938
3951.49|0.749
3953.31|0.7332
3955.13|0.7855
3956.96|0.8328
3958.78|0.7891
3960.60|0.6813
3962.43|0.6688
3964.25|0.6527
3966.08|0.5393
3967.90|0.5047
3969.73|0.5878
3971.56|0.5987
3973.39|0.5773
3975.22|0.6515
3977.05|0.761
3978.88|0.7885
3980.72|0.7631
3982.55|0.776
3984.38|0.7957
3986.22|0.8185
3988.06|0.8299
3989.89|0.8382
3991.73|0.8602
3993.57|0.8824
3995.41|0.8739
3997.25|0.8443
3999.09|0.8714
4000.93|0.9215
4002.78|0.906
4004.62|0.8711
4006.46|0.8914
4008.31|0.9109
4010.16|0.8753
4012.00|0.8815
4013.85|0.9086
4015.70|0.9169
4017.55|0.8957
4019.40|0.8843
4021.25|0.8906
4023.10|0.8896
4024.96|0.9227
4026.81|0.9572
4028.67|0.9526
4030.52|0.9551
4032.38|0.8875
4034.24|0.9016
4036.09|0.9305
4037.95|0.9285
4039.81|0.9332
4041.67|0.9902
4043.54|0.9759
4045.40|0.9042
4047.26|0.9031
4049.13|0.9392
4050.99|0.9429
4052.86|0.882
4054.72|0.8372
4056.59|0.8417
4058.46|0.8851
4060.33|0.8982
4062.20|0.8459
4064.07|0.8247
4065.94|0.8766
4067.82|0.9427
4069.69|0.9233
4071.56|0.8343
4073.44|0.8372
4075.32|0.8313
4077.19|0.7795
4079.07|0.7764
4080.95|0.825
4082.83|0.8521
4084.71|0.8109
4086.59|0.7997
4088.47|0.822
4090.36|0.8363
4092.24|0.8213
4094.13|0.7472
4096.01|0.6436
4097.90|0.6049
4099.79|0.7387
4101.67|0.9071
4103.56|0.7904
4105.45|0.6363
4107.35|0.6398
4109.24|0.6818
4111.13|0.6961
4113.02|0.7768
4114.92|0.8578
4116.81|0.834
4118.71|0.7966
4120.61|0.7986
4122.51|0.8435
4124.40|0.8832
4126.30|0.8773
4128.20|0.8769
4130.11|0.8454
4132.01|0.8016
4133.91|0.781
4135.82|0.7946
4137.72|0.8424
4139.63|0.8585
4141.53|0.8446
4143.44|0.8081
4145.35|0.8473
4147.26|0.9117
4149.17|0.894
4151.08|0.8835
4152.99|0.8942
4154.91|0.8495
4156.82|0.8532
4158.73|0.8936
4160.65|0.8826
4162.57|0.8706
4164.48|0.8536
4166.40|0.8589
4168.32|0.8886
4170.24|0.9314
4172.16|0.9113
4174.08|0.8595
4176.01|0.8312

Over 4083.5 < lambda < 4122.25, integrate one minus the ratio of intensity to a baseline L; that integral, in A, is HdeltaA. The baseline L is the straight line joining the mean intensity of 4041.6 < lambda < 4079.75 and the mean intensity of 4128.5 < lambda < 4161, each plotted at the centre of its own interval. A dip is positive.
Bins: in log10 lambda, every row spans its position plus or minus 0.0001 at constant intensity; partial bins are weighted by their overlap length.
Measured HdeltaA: 4.5 A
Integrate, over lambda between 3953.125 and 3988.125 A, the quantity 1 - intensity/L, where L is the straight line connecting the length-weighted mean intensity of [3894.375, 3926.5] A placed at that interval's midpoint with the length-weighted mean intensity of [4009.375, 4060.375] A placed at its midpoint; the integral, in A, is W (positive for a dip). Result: 6.5 A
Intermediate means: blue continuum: 0.821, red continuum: 0.911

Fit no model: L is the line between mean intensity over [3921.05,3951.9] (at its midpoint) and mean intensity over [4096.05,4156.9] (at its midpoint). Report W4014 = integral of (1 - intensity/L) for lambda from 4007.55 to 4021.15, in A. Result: -2.3 A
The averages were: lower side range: 0.735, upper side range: 0.808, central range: 0.896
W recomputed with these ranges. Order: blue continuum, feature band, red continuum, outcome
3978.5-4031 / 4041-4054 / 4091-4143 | -1.4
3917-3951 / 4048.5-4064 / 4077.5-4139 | -2.0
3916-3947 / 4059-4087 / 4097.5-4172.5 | -1.4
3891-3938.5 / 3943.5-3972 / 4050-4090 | 3.1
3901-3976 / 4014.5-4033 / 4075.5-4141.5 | -3.6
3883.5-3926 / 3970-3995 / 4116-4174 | 1.2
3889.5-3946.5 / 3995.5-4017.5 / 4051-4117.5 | -3.0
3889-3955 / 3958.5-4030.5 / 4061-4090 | -1.0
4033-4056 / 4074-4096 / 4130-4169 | 2.3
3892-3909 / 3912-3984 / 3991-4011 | 7.1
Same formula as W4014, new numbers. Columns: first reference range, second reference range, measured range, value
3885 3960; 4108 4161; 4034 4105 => -3.5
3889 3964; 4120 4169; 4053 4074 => -1.3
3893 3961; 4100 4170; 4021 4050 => -4.7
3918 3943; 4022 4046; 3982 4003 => 0.2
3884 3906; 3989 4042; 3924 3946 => 1.9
